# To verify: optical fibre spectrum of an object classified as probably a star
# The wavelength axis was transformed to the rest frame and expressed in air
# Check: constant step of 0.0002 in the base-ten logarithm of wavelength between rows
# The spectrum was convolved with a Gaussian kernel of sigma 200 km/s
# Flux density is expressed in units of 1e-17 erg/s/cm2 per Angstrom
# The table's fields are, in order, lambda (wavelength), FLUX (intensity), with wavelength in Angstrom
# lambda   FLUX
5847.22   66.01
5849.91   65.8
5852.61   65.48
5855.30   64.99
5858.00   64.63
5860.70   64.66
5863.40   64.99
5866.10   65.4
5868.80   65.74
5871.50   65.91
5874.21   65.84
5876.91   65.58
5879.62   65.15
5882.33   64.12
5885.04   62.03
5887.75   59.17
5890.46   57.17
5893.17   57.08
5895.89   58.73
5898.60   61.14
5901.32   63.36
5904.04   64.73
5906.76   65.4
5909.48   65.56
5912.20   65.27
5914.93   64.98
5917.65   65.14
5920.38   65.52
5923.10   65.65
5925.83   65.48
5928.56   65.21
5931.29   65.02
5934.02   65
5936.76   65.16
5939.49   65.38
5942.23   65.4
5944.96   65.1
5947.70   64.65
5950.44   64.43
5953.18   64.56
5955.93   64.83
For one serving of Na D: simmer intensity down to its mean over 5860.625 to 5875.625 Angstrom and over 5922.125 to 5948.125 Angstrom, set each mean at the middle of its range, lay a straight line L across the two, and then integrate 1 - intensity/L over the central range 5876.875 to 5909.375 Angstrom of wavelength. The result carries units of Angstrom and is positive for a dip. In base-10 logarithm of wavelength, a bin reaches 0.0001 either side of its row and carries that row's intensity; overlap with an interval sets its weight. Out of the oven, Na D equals 1.7 Angstrom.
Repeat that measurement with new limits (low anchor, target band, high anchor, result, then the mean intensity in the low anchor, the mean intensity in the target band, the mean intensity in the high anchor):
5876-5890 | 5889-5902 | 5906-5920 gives 0.92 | 62.7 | 59.3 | 65.3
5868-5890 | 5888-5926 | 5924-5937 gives 0.91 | 63.9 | 63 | 65.2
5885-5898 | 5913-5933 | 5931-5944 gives -0.68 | 58.7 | 65.3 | 65.2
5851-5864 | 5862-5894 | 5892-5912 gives 0.28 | 64.9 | 63.3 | 62.5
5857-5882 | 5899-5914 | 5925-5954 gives 0.12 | 65.3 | 64.6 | 65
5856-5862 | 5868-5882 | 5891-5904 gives -0.60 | 64.6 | 65.5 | 60.4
